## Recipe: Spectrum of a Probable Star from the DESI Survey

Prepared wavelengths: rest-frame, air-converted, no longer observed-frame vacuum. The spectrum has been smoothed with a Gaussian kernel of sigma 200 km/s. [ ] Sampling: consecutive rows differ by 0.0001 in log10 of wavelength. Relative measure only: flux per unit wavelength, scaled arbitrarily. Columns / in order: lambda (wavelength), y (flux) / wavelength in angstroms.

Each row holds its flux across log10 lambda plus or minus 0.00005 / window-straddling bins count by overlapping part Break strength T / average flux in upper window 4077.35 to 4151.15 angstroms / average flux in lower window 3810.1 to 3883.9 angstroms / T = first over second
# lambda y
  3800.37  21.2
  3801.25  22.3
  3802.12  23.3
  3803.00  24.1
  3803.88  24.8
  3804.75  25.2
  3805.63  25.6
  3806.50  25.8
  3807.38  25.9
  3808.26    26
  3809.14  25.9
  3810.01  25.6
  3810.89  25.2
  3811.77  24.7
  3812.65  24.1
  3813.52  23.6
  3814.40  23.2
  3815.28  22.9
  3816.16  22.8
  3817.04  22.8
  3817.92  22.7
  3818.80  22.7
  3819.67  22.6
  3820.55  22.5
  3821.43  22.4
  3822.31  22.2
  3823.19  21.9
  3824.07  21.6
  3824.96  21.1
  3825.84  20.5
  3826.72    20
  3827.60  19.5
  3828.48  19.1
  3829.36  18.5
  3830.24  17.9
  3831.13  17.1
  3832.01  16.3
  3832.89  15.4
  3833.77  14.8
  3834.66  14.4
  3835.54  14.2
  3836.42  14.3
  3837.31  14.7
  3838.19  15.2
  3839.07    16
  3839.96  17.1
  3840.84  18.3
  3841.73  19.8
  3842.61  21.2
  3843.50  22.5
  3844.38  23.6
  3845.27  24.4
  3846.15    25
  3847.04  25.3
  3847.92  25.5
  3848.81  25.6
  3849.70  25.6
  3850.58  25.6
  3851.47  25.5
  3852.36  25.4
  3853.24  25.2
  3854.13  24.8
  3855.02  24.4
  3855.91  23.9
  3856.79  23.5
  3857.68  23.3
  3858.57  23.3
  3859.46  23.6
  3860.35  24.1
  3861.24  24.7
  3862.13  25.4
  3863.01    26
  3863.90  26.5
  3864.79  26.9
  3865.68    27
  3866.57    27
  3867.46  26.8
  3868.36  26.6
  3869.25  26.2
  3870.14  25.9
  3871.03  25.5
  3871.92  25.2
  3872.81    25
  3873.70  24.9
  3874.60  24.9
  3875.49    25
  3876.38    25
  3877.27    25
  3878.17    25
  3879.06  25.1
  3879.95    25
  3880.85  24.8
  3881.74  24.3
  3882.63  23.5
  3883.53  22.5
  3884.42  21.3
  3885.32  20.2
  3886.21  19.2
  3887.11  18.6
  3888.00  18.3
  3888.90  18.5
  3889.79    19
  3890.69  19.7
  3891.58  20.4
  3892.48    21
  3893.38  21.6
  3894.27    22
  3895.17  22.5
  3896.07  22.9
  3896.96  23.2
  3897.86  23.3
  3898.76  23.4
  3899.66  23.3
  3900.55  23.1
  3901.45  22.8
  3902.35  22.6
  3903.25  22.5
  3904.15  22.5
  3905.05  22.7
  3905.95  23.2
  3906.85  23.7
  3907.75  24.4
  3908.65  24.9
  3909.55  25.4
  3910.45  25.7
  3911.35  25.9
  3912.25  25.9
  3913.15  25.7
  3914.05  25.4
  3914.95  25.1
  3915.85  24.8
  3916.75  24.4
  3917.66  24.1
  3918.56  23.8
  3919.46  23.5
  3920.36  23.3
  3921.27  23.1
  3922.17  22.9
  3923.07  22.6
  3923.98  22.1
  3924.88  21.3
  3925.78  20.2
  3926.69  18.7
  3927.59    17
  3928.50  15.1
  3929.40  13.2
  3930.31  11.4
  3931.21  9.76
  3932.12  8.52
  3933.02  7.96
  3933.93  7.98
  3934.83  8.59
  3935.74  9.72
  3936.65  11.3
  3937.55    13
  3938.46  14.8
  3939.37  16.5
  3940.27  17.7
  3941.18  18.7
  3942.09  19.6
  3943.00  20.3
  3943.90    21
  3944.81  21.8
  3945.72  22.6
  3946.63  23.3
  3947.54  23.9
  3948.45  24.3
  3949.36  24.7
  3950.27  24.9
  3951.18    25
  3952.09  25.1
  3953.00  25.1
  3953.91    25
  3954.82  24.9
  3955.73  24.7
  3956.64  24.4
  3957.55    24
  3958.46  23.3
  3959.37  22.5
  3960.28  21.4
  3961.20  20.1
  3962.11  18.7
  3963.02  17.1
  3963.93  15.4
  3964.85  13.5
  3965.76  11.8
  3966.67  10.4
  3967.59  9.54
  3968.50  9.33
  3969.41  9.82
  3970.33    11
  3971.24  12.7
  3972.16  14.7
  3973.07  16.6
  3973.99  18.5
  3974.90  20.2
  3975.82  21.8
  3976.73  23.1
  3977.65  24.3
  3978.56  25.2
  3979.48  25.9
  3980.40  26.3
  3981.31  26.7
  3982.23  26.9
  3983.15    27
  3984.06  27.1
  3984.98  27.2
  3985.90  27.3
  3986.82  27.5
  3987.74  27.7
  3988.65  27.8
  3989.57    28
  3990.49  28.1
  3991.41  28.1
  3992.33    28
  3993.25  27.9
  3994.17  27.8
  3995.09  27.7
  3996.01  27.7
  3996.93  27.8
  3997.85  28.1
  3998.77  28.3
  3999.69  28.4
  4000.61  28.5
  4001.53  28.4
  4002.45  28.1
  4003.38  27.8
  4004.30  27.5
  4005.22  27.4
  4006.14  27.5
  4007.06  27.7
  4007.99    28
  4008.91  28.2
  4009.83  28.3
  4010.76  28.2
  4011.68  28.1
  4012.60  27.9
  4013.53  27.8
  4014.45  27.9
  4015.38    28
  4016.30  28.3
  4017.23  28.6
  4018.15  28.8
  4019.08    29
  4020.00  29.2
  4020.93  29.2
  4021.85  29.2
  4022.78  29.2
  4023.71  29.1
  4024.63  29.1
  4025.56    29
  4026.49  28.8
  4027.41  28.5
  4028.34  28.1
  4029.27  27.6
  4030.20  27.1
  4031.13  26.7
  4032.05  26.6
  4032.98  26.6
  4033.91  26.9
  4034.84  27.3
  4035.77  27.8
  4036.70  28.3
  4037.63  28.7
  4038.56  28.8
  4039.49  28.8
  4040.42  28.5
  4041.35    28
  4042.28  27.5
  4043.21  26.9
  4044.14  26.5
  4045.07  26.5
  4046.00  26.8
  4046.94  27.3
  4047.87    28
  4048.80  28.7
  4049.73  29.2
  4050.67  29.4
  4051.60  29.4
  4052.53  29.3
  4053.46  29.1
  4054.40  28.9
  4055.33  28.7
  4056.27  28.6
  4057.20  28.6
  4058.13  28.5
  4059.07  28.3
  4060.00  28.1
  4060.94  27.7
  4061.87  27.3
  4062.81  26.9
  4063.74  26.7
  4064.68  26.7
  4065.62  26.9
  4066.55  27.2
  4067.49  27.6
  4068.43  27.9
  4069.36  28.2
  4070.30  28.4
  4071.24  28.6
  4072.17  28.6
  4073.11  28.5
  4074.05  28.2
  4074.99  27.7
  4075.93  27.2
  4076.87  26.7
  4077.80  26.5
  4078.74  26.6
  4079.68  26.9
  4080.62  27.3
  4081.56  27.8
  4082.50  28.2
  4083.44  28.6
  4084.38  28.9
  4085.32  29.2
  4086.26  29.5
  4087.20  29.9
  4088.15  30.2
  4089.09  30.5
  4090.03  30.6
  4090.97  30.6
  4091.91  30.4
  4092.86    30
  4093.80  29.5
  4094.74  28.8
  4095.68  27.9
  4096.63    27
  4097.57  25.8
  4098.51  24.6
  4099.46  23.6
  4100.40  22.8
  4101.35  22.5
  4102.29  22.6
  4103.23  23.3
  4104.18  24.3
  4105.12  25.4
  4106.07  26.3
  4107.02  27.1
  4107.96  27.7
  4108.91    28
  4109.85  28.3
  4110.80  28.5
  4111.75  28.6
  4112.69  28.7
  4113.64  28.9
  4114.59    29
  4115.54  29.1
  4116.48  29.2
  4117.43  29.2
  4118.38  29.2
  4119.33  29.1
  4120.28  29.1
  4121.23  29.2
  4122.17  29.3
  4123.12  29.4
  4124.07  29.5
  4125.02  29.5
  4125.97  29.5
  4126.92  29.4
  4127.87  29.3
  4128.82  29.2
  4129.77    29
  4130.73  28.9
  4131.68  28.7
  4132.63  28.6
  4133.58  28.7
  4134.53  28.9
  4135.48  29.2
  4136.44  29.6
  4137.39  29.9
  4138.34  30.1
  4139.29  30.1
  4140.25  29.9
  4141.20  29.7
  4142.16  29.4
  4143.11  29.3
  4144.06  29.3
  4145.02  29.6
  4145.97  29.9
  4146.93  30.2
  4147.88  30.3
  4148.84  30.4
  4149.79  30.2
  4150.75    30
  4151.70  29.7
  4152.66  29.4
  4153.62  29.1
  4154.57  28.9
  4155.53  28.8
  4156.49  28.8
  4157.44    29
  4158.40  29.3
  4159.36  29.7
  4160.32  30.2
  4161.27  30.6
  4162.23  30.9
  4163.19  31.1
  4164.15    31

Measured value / 1.25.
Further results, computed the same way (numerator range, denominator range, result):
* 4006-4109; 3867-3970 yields 1.33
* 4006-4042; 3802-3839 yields 1.33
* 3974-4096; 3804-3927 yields 1.22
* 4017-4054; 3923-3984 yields 1.50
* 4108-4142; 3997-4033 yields 1.03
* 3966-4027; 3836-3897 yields 1.10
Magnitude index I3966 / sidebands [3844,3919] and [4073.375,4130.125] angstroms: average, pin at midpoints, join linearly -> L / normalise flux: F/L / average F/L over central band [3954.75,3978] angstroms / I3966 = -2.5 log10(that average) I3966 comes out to 0.40 mag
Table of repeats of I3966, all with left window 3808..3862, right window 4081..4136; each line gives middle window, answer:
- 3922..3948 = 0.409 mag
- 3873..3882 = -0.099 mag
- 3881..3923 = 0.023 mag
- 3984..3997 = -0.095 mag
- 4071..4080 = -0.006 mag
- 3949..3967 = 0.164 mag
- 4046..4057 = -0.072 mag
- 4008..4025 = -0.101 mag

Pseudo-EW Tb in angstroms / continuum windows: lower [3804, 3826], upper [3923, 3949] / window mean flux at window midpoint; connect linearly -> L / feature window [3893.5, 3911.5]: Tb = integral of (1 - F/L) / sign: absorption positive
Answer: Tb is -4.8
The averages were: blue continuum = 23.6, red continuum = 16.6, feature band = 23.4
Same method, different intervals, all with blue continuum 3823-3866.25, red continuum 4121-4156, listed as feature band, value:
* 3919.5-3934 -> 4.1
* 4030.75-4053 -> -0.8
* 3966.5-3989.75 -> 3.6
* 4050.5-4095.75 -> -1.1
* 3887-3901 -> 0.9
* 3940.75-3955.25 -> 0.7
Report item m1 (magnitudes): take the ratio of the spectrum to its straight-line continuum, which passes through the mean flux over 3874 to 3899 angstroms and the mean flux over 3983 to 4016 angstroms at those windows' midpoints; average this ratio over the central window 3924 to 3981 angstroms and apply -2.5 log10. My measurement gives 0.37 mag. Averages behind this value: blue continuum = 22.3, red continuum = 27.9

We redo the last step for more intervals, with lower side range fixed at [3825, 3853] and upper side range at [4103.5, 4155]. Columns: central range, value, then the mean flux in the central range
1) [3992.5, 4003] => -0.13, 28.1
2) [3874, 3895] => -0.04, 22.2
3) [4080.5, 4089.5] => -0.05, 29.1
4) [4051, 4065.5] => -0.05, 28.2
